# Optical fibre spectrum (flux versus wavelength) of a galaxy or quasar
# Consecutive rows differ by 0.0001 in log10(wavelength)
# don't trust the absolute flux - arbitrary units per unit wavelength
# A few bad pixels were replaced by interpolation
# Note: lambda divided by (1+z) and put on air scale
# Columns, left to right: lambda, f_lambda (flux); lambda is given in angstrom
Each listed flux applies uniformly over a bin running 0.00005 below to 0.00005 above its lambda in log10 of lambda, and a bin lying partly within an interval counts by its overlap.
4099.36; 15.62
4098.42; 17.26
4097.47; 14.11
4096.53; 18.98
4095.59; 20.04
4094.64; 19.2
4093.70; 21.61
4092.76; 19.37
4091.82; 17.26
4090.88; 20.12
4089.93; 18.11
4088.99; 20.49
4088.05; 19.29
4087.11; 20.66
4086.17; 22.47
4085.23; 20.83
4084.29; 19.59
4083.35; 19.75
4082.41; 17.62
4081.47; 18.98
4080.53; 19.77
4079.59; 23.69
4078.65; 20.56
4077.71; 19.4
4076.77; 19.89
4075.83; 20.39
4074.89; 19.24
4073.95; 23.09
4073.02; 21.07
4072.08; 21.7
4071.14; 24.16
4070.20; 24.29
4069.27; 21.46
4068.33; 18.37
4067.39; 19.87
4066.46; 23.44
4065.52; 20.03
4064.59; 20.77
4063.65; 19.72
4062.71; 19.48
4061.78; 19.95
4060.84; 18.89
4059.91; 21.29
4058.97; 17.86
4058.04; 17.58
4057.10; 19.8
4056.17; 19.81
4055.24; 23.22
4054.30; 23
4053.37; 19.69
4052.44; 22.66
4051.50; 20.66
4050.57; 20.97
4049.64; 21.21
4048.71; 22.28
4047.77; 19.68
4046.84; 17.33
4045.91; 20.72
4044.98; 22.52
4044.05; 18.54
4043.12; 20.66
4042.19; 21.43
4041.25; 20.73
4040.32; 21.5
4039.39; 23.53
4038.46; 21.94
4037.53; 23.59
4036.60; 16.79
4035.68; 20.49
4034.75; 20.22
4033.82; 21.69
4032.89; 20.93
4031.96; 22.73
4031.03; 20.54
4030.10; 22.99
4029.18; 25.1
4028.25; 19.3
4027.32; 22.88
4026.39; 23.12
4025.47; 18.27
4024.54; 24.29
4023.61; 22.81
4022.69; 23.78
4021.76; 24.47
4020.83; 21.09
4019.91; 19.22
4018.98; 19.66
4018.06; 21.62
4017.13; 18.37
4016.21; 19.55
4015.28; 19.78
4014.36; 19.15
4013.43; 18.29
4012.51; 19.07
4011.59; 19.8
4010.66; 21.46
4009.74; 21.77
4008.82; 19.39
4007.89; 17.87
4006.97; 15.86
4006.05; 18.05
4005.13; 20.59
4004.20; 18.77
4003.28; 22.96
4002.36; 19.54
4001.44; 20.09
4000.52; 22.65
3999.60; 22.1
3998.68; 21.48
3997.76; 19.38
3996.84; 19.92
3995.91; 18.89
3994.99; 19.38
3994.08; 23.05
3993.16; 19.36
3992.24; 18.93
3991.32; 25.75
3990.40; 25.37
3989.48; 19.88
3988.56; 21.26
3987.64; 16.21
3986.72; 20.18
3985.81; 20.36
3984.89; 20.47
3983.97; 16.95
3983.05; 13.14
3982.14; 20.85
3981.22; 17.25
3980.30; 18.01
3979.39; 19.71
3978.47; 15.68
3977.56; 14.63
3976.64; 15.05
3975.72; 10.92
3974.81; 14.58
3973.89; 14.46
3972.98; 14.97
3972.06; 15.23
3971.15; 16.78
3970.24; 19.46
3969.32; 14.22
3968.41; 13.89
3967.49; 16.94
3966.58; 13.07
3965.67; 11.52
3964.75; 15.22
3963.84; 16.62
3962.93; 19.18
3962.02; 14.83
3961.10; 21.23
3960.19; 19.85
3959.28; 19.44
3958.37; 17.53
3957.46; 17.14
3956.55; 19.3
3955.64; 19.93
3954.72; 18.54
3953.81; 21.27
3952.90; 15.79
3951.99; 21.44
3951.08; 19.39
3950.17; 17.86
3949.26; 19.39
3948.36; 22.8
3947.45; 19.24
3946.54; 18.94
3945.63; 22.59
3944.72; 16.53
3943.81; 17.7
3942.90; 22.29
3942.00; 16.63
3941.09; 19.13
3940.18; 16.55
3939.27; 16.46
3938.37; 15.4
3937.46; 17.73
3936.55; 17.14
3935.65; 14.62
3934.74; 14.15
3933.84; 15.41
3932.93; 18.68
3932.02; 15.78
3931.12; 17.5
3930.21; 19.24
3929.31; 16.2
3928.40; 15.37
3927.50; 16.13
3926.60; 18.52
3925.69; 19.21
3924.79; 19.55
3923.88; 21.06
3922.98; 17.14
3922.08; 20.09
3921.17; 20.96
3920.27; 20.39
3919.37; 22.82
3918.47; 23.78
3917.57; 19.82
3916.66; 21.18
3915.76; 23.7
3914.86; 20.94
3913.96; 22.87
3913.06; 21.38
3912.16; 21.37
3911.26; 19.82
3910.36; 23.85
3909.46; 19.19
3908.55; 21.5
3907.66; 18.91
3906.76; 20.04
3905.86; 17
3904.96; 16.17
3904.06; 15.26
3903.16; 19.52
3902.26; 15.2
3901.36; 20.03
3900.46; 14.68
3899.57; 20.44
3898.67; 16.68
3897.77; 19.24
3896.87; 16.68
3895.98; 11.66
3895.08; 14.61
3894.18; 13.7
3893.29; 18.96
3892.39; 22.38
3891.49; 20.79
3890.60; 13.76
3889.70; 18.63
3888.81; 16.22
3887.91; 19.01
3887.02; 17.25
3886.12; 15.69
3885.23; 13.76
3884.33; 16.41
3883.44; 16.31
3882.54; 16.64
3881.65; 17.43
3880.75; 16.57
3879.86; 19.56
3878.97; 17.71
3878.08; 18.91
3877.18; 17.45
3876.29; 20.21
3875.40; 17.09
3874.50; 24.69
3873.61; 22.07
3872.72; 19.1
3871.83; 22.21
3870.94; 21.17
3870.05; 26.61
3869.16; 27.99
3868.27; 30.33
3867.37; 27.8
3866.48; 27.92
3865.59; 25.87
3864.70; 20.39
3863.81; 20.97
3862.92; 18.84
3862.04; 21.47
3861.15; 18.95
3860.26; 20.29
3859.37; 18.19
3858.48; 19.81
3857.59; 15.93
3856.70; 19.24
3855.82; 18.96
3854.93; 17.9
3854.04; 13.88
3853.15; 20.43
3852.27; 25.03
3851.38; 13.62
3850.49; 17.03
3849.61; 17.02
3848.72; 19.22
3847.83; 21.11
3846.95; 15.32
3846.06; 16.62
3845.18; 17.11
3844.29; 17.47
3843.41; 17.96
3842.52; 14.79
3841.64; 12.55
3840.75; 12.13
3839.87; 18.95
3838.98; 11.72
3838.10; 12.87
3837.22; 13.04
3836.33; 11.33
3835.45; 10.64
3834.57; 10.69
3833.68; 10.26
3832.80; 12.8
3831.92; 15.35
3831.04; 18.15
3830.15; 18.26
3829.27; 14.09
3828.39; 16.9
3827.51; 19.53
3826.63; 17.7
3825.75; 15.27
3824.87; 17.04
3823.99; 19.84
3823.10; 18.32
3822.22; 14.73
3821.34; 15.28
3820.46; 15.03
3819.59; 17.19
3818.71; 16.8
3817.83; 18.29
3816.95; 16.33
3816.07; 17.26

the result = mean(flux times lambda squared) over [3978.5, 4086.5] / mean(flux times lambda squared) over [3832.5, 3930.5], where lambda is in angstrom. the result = 1.19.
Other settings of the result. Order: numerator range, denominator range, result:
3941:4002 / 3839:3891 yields 1.02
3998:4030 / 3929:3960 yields 1.18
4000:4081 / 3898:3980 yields 1.21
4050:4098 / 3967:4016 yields 1.13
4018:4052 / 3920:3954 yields 1.23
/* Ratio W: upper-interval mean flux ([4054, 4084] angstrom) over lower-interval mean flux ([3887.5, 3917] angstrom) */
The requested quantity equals 1.1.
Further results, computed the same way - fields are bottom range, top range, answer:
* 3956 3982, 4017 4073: 1.29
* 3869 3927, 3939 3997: 0.95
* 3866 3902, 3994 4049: 1.08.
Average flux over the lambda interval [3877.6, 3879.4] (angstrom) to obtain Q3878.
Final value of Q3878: 18.3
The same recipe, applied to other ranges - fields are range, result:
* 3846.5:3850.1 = 18.2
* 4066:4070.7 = 21.5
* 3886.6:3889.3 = 17.6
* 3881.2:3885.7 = 16.1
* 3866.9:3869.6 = 28.6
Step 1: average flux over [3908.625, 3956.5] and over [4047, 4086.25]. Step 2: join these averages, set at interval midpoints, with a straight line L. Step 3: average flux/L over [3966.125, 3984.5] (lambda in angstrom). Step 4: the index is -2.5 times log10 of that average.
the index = 0.23 mag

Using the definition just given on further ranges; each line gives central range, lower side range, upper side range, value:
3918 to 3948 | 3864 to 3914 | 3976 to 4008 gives 0.06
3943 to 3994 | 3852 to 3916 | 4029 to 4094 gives 0.12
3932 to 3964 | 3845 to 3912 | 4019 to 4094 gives 0.08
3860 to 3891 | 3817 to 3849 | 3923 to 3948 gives -0.22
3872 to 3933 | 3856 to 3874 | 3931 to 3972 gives 0.09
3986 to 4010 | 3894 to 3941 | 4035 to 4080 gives -0.03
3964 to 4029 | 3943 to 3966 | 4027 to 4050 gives 0.05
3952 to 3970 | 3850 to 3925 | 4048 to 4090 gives 0.16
